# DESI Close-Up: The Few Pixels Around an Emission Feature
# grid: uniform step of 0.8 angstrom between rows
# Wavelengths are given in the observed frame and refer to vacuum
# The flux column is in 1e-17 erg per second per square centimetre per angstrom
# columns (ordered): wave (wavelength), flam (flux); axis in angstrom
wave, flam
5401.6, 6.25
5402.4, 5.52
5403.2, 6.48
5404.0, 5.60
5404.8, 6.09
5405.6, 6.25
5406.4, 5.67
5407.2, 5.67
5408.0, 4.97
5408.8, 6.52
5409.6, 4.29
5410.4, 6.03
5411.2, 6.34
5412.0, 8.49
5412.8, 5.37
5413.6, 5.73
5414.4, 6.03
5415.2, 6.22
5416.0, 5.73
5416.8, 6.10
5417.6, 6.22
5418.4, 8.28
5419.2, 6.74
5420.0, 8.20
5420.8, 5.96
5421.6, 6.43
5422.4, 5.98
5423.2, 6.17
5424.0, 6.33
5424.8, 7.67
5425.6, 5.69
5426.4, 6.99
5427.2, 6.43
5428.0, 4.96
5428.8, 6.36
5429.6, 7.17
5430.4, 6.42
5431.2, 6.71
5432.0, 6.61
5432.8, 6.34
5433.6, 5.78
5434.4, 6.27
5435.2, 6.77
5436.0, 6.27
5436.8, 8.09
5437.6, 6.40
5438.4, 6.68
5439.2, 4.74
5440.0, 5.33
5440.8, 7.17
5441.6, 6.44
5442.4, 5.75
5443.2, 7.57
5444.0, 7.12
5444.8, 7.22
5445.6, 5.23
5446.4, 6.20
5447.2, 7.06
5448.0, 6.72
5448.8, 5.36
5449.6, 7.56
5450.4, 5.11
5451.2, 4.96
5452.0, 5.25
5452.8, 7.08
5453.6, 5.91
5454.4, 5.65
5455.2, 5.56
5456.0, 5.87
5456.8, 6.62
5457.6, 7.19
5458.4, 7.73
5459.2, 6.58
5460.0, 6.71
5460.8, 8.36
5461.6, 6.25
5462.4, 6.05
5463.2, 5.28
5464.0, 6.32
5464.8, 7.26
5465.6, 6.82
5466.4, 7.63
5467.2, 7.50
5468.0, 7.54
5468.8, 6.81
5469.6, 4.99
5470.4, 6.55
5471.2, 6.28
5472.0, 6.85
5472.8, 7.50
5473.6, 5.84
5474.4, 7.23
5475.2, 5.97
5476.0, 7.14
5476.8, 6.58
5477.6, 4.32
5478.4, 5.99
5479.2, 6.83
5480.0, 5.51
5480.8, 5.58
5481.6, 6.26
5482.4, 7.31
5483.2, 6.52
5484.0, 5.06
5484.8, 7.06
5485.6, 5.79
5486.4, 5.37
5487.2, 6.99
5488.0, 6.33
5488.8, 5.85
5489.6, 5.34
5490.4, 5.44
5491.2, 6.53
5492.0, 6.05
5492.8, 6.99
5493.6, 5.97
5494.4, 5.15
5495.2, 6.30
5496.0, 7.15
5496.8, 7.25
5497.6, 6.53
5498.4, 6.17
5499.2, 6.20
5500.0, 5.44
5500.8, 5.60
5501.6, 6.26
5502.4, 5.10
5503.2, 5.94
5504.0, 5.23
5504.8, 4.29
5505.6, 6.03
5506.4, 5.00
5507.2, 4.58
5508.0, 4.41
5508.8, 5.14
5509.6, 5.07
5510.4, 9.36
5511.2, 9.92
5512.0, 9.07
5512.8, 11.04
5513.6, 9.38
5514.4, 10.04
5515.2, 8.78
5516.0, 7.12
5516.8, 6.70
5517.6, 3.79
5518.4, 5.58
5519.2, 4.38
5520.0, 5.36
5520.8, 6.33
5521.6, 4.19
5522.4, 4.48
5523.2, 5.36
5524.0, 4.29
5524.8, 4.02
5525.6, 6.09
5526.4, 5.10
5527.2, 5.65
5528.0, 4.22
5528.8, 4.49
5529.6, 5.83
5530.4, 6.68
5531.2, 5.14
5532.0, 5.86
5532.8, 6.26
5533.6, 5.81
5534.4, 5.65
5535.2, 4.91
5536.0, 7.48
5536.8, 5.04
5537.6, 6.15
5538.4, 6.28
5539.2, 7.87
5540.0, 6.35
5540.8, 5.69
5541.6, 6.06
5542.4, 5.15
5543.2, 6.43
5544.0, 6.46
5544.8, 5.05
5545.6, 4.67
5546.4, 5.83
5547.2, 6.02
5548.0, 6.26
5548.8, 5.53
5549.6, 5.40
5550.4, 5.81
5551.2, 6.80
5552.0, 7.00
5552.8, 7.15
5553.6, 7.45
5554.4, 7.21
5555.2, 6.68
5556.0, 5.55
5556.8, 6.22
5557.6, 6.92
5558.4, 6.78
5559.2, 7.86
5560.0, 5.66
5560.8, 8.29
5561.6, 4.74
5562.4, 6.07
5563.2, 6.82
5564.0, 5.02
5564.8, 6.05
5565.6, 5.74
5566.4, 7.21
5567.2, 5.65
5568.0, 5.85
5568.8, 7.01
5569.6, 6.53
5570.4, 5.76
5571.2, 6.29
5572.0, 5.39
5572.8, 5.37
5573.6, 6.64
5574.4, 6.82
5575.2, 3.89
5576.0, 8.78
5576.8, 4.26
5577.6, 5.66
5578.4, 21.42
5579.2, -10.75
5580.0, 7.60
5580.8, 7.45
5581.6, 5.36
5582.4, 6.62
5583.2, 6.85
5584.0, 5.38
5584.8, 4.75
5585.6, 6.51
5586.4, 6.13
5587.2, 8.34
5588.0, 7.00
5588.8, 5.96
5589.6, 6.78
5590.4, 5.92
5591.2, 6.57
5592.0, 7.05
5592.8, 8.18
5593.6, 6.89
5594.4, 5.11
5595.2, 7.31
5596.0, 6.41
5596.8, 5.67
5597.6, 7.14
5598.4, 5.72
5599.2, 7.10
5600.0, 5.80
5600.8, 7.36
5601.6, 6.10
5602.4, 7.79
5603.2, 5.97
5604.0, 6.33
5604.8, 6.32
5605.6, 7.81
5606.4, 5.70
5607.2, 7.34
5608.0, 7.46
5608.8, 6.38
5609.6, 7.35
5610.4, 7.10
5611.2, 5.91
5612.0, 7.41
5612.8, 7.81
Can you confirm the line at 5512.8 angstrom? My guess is Hbeta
